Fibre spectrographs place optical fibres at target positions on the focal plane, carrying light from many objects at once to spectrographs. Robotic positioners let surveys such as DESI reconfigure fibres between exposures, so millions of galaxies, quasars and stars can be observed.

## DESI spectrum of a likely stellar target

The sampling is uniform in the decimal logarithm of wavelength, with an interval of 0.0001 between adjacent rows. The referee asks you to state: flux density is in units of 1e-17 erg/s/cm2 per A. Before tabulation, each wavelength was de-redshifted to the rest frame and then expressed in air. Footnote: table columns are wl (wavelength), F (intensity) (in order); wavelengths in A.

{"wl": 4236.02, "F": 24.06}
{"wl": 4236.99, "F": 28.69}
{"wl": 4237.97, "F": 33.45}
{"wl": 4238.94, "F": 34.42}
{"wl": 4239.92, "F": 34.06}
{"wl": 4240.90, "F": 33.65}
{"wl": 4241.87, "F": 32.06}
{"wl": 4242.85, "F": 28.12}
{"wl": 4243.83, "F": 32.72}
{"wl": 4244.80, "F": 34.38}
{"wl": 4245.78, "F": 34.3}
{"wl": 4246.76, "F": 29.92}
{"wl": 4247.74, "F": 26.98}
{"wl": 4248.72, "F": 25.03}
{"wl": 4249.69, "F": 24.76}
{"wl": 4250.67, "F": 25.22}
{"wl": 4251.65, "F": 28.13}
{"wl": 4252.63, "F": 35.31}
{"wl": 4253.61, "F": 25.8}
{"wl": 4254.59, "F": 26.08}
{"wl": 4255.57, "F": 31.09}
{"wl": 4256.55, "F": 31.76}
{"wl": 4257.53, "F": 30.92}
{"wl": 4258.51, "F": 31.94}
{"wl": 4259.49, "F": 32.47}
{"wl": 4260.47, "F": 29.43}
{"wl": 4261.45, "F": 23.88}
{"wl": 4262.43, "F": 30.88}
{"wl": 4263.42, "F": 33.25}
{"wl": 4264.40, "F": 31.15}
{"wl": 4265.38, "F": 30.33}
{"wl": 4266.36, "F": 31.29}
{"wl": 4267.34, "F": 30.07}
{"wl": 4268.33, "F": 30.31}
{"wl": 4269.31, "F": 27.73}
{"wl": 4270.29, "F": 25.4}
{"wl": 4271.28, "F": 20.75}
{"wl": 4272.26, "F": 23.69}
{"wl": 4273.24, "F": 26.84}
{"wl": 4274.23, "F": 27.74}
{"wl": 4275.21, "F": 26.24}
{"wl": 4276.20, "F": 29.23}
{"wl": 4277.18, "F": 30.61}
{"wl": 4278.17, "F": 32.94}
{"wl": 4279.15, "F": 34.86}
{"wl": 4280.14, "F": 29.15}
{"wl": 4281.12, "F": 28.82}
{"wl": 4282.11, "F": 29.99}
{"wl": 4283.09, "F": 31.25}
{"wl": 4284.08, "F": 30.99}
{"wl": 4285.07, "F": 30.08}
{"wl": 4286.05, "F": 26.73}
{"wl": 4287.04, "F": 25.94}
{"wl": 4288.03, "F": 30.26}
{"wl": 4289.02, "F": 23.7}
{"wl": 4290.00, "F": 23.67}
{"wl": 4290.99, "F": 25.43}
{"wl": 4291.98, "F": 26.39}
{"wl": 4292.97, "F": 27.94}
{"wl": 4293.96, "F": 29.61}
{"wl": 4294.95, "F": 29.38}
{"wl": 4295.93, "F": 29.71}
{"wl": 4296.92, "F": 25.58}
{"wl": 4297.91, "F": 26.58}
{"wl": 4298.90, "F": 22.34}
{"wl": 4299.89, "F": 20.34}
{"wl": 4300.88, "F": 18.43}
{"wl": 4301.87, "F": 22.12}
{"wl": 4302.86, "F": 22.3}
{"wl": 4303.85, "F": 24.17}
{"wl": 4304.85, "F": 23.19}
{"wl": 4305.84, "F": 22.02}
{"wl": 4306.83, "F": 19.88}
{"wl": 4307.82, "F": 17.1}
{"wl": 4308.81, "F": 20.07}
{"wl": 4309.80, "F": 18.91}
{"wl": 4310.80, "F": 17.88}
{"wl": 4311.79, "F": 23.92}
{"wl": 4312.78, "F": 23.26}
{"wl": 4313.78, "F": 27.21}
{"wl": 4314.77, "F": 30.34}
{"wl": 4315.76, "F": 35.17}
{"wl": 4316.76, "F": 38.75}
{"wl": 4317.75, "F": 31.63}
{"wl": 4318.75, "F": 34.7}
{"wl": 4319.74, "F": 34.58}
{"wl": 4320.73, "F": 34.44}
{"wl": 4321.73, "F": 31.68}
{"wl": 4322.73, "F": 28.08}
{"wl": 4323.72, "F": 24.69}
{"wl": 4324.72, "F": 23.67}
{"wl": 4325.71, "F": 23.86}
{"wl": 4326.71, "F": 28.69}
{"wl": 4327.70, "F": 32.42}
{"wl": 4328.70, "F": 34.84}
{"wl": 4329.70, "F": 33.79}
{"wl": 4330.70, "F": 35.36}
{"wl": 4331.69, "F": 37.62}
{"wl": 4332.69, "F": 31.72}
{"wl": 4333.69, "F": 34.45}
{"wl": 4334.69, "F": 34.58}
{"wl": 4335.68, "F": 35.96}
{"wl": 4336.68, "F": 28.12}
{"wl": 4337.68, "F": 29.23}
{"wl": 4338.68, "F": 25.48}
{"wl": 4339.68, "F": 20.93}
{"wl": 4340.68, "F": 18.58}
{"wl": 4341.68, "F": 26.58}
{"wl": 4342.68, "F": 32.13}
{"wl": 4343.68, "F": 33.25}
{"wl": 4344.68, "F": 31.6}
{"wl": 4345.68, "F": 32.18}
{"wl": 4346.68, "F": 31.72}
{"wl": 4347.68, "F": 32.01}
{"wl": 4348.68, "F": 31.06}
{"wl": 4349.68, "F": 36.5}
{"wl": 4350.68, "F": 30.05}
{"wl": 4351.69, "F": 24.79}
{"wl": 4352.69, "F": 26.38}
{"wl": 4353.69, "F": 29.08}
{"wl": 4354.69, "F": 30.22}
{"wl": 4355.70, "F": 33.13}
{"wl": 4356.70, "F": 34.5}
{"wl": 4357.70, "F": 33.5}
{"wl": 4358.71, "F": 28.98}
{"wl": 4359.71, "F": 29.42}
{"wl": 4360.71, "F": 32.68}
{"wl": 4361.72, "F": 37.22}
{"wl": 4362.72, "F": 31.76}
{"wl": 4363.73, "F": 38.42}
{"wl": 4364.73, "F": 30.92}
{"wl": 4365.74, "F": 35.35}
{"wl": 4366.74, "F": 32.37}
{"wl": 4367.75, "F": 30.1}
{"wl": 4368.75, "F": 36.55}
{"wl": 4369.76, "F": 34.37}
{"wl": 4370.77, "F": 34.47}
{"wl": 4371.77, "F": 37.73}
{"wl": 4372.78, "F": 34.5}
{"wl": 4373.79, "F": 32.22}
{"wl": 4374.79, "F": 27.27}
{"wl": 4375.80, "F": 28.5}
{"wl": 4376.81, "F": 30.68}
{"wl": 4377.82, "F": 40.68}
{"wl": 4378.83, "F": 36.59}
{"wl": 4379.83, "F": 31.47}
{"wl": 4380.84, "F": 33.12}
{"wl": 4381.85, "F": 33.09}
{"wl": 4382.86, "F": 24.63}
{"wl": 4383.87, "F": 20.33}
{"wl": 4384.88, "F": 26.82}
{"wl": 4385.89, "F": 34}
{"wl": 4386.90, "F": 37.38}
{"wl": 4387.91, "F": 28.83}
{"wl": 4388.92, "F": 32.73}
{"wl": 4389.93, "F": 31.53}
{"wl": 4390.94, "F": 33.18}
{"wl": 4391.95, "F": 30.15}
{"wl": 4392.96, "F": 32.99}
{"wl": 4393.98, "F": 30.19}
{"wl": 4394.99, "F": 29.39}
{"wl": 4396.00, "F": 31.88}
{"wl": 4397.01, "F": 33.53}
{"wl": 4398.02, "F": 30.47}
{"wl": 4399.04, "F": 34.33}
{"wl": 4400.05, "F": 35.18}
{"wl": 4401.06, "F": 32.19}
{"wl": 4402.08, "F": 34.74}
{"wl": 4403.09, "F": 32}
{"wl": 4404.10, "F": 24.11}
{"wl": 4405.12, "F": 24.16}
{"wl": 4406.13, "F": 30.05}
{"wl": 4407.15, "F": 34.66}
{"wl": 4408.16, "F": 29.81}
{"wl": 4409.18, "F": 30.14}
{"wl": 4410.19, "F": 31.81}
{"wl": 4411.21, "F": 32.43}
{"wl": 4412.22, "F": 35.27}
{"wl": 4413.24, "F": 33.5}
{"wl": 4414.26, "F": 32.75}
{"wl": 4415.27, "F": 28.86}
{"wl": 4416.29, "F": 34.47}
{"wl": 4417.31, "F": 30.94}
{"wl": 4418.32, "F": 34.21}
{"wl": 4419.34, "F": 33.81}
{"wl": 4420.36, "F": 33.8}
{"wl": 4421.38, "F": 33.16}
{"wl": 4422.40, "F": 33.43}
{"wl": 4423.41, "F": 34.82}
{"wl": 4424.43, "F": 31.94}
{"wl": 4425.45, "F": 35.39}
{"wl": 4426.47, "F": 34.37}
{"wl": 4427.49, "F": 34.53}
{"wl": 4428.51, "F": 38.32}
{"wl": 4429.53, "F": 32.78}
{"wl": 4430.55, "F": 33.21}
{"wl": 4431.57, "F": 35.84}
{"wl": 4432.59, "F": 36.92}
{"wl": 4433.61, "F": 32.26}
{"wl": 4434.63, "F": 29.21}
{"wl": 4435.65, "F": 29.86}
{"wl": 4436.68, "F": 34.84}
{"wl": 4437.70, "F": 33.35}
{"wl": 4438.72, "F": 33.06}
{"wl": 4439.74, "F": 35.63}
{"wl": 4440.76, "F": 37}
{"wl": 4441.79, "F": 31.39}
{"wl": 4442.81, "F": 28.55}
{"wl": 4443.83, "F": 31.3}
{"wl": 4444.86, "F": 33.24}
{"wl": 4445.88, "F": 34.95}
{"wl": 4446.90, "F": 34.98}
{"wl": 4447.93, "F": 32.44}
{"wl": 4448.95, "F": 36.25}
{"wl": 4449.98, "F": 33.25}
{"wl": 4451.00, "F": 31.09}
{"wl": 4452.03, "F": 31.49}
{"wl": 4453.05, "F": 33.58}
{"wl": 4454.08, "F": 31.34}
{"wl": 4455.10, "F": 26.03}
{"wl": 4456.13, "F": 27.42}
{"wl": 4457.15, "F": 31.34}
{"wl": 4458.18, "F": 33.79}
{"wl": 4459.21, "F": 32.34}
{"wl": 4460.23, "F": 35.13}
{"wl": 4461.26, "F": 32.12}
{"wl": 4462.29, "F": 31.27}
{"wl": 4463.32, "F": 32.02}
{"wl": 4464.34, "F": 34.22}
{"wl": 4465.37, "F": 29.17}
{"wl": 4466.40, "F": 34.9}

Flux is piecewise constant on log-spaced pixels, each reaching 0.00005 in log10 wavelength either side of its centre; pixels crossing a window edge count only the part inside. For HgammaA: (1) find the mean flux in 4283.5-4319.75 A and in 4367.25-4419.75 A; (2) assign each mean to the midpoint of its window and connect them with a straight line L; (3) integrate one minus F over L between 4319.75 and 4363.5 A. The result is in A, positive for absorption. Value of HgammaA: -3.5 A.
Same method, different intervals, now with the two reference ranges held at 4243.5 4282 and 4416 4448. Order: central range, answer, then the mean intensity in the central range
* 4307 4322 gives 1.4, 27.8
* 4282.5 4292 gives 0.7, 27.5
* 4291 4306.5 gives 2.8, 24.6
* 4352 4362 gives 0.1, 31.3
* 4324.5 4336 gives -0.5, 32.4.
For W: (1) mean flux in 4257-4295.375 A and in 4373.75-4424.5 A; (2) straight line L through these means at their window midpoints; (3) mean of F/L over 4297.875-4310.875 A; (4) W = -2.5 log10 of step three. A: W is 0.37 mag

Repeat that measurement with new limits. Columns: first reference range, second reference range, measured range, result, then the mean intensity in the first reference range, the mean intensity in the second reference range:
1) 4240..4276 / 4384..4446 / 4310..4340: 0.02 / 29.2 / 32.5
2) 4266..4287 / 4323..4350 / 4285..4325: 0.13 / 28.7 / 30.4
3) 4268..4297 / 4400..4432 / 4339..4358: 0.02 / 28.1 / 32.7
